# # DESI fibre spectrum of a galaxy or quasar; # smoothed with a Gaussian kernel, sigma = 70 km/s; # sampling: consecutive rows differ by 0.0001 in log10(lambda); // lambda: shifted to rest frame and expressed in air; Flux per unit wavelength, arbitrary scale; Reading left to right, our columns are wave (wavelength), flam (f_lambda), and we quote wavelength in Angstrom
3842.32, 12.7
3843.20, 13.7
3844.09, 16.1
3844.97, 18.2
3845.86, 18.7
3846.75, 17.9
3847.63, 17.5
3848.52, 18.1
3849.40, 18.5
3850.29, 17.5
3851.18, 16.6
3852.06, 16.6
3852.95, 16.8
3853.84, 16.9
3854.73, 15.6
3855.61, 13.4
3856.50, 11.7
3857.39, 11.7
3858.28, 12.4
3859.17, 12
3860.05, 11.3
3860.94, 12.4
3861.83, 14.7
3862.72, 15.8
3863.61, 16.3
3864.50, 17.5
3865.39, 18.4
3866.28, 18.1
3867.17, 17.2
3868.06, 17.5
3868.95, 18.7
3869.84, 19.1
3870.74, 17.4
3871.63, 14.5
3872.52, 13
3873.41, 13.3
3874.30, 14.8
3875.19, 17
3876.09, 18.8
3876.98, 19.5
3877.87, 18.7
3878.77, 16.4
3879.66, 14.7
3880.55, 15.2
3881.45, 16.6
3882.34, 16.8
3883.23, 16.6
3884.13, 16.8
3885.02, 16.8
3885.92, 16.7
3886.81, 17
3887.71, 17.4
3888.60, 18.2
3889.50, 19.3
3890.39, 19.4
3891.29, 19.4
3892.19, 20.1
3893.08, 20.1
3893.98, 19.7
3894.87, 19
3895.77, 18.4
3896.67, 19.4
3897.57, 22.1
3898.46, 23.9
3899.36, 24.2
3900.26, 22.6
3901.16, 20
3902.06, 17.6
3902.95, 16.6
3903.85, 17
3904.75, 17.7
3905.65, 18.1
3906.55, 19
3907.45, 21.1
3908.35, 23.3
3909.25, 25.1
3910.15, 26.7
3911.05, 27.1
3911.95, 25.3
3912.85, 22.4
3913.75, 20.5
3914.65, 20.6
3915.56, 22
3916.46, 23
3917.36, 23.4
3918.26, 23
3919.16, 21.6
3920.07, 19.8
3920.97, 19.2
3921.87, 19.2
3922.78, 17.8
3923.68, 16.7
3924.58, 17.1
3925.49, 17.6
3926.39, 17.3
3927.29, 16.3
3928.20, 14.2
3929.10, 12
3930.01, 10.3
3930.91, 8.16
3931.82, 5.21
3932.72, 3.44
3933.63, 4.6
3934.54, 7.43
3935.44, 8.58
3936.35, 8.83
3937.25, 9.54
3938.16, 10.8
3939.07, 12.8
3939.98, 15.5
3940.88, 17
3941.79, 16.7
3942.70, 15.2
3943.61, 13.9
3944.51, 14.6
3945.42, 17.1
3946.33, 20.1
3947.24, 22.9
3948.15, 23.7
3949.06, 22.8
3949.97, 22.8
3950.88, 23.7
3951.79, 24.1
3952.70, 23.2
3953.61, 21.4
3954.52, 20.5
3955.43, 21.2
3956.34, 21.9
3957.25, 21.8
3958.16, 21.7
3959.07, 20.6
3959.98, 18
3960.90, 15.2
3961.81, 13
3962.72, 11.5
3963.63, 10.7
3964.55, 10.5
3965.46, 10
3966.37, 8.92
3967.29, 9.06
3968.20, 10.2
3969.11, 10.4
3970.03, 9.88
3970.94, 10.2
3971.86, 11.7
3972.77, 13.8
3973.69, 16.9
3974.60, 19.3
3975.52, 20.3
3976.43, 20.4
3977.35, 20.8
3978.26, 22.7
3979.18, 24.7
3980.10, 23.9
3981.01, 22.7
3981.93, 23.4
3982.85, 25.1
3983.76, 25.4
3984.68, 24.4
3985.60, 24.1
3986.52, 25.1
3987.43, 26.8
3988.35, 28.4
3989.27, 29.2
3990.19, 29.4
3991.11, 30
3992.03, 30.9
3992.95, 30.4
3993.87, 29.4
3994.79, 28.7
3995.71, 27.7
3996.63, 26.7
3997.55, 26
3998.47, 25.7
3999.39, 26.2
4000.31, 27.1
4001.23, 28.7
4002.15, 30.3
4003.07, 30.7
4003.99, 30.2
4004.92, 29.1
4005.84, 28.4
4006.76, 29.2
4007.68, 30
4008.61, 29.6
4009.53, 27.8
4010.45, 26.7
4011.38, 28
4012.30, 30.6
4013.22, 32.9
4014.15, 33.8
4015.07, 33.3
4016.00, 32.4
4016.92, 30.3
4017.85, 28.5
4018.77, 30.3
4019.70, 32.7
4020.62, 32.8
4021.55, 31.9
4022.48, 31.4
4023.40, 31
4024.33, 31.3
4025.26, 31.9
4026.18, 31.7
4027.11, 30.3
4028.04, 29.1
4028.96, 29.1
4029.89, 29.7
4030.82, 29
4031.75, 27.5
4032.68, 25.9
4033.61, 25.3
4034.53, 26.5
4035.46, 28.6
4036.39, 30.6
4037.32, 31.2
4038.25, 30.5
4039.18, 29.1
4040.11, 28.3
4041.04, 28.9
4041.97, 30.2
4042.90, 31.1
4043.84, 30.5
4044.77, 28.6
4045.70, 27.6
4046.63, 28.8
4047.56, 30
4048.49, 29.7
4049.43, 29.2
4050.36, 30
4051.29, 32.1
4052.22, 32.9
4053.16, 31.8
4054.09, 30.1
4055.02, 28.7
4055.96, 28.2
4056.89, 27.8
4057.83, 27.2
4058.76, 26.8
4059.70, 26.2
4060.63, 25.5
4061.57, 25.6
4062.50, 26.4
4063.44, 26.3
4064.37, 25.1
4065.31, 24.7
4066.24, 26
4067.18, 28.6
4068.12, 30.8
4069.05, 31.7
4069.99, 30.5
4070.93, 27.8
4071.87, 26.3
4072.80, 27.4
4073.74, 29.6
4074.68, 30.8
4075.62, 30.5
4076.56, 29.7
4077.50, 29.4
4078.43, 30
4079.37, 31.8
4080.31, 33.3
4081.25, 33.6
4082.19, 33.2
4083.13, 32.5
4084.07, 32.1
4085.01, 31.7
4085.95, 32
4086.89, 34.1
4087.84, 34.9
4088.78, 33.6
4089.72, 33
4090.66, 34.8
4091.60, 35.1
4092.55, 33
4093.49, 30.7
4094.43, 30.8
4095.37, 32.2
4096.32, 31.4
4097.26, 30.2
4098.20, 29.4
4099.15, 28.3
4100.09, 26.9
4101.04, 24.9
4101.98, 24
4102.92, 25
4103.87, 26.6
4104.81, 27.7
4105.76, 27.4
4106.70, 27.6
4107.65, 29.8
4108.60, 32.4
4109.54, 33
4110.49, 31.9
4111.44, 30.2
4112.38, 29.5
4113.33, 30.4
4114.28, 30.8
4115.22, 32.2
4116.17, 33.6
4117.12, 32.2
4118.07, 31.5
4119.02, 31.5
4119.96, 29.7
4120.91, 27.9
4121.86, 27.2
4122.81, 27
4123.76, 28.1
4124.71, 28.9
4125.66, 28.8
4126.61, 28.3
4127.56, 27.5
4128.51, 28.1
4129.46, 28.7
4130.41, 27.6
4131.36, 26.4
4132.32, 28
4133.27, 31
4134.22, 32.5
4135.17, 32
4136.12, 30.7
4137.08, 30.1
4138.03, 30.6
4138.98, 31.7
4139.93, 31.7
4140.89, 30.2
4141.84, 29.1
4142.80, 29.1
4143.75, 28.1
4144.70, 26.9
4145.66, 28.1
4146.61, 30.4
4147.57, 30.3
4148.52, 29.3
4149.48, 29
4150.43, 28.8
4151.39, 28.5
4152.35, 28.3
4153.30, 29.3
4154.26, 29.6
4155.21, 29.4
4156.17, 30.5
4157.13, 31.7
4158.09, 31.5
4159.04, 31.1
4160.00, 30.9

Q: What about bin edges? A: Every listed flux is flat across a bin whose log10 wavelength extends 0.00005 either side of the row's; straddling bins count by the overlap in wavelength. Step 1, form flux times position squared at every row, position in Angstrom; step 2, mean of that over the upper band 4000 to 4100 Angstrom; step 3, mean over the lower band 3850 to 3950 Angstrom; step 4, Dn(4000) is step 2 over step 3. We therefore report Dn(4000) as 1.9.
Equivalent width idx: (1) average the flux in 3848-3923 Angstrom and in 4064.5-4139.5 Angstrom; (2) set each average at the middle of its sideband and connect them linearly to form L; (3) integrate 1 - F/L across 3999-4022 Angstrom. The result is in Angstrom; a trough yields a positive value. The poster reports -4.6 Angstrom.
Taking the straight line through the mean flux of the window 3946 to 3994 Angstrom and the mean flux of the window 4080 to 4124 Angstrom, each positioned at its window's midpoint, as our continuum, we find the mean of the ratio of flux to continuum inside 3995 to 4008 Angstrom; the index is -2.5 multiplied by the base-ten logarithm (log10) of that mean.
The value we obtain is -0.24 mag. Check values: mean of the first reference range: 20.3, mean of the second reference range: 30.6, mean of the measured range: 28.3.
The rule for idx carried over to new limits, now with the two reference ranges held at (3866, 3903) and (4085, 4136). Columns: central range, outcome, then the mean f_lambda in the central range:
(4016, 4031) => -3.2 Angstrom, 30.8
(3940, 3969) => 5.7 Angstrom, 17.4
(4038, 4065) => -1.8 Angstrom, 28.7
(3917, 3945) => 8.7 Angstrom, 14.1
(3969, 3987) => 2.4 Angstrom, 20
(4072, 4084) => -1.1 Angstrom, 30.9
